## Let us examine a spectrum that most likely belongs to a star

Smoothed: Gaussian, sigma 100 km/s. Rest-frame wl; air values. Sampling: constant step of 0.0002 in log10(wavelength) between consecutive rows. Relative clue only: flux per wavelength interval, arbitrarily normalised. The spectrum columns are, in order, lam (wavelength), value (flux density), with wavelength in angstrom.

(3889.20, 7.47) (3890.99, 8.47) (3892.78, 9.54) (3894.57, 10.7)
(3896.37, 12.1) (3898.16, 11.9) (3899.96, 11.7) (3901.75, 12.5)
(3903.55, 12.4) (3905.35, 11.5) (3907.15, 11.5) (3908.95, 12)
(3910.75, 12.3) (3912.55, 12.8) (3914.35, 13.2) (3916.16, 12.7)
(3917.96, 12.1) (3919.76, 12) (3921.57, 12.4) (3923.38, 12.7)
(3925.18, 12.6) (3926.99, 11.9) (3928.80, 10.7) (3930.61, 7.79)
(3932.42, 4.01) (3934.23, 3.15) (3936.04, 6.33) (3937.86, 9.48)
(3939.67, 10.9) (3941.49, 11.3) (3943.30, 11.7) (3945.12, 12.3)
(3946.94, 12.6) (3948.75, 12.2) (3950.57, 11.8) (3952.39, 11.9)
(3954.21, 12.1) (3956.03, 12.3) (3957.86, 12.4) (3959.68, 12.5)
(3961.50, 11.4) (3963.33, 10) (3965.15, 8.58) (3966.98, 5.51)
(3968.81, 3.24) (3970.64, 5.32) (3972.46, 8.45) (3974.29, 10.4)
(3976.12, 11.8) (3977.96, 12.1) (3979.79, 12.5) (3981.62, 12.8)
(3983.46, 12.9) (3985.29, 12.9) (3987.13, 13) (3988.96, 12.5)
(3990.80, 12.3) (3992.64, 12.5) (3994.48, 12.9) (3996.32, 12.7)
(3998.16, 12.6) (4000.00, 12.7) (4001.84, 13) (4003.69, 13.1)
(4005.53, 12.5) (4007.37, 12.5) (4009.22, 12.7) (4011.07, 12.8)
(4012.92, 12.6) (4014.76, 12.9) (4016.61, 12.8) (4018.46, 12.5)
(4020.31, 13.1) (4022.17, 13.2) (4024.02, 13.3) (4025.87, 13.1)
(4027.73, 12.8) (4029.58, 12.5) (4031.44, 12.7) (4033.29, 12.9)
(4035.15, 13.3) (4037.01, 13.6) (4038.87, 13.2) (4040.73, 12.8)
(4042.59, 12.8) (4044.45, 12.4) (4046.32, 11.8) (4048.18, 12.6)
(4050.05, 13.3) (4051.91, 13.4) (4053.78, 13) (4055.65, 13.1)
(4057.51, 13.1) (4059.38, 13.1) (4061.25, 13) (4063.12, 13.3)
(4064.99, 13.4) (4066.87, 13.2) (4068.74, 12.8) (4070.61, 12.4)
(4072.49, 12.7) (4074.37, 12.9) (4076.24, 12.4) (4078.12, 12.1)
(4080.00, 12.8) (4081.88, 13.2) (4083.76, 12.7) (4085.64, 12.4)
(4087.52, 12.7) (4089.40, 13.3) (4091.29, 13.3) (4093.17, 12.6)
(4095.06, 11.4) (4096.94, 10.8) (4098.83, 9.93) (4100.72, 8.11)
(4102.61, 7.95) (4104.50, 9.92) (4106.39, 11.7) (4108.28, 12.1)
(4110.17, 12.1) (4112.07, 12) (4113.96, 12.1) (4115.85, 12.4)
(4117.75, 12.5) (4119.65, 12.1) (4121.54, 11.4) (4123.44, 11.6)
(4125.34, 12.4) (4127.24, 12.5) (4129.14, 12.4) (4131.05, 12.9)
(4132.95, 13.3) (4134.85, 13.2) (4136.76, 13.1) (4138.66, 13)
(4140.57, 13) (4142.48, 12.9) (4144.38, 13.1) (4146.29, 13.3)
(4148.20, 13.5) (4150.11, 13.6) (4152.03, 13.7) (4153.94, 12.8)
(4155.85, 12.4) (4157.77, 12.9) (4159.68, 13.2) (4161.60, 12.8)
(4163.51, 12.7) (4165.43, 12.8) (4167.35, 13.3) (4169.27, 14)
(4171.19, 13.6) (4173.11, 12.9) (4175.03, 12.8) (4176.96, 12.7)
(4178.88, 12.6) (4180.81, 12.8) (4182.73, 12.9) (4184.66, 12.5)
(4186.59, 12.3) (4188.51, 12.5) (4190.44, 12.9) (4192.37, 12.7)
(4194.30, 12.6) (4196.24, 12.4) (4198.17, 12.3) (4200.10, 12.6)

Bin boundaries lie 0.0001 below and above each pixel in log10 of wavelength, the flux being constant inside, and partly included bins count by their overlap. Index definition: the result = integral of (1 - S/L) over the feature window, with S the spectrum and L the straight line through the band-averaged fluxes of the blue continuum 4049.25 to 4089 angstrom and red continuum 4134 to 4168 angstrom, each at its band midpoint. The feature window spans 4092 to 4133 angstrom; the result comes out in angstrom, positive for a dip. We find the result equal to 4.63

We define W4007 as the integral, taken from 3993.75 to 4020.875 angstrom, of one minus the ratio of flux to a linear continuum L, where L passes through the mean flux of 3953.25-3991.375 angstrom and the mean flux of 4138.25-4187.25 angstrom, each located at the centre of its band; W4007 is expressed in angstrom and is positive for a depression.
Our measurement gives -4.0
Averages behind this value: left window 10.7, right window 13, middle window 12.8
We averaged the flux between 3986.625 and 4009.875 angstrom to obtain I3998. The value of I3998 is 12.7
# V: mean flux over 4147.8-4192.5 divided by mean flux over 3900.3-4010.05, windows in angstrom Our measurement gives 1.2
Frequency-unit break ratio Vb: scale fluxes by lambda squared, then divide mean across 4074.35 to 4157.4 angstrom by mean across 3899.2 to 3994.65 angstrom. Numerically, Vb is 1.22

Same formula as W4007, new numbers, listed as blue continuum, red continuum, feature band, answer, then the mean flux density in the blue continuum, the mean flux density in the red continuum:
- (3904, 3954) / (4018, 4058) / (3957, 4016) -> 2.89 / 11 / 12.9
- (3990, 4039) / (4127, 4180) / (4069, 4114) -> 3.91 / 12.8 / 13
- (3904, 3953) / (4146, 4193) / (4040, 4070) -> -2.31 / 11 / 13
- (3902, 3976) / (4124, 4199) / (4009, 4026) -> -2.29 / 10.5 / 12.9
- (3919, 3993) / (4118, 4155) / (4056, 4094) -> -2.55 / 10.6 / 12.8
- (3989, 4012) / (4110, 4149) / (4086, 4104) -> 2.14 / 12.7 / 12.6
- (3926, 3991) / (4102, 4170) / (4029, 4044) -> -2.20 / 10.3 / 12.5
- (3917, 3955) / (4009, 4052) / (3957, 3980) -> 3.85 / 10.6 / 12.9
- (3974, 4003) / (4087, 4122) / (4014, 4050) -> -2.18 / 12.5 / 11.5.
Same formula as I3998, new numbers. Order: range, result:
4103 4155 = 12.5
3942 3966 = 11.7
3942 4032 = 11.8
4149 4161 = 13.1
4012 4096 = 12.9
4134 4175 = 13.1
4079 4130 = 11.8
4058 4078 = 12.9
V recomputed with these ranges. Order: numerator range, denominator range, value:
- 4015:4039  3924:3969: 1.29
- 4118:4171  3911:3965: 1.17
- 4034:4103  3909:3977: 1.20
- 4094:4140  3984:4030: 0.92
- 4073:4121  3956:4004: 1.06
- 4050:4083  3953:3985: 1.25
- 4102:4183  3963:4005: 1.14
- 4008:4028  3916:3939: 1.32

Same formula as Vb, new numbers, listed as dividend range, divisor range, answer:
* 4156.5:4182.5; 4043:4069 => 1.06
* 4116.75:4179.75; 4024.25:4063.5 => 1.05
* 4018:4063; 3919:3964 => 1.27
